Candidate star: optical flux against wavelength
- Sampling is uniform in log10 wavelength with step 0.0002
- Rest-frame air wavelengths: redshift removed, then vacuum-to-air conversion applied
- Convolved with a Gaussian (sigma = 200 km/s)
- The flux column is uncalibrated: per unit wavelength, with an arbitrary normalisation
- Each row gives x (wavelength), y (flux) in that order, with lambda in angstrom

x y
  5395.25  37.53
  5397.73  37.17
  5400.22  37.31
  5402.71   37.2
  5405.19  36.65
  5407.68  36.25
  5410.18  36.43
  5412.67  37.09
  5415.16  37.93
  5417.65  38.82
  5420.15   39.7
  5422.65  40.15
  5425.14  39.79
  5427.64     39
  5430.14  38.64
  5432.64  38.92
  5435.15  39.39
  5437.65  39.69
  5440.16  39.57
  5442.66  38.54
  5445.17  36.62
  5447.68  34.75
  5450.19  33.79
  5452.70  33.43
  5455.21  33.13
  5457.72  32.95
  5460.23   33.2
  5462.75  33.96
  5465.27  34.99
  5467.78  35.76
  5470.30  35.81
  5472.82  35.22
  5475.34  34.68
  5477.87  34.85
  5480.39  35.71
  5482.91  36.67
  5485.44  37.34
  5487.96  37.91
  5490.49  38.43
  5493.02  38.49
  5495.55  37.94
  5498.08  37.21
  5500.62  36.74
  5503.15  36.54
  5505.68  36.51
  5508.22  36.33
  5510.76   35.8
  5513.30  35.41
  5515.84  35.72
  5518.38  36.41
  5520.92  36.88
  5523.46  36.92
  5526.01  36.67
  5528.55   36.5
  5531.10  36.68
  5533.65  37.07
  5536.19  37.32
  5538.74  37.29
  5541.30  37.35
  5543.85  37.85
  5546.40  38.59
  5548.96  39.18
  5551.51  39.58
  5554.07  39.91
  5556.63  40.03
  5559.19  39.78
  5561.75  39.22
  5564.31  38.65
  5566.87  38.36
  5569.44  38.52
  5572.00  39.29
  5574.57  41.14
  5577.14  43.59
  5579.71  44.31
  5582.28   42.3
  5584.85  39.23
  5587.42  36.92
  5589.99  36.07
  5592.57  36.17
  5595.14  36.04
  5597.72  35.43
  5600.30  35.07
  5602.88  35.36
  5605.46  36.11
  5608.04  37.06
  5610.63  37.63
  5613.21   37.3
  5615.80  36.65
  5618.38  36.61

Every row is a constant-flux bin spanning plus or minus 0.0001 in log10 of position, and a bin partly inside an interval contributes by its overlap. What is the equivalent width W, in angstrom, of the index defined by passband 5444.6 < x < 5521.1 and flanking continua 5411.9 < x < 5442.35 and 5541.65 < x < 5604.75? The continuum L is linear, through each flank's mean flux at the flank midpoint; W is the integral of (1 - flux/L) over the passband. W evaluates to 6.3 angstrom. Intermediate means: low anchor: 39.1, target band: 35.8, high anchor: 38.7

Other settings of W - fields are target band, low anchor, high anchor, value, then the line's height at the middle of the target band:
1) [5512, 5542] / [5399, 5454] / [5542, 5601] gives 1.5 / 38.6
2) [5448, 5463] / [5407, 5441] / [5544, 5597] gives 2.1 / 38.8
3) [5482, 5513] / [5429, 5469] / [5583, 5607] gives -0.8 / 36.2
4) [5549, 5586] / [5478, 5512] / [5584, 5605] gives -3.9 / 36.4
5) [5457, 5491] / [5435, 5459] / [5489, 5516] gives 0.9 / 36.4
